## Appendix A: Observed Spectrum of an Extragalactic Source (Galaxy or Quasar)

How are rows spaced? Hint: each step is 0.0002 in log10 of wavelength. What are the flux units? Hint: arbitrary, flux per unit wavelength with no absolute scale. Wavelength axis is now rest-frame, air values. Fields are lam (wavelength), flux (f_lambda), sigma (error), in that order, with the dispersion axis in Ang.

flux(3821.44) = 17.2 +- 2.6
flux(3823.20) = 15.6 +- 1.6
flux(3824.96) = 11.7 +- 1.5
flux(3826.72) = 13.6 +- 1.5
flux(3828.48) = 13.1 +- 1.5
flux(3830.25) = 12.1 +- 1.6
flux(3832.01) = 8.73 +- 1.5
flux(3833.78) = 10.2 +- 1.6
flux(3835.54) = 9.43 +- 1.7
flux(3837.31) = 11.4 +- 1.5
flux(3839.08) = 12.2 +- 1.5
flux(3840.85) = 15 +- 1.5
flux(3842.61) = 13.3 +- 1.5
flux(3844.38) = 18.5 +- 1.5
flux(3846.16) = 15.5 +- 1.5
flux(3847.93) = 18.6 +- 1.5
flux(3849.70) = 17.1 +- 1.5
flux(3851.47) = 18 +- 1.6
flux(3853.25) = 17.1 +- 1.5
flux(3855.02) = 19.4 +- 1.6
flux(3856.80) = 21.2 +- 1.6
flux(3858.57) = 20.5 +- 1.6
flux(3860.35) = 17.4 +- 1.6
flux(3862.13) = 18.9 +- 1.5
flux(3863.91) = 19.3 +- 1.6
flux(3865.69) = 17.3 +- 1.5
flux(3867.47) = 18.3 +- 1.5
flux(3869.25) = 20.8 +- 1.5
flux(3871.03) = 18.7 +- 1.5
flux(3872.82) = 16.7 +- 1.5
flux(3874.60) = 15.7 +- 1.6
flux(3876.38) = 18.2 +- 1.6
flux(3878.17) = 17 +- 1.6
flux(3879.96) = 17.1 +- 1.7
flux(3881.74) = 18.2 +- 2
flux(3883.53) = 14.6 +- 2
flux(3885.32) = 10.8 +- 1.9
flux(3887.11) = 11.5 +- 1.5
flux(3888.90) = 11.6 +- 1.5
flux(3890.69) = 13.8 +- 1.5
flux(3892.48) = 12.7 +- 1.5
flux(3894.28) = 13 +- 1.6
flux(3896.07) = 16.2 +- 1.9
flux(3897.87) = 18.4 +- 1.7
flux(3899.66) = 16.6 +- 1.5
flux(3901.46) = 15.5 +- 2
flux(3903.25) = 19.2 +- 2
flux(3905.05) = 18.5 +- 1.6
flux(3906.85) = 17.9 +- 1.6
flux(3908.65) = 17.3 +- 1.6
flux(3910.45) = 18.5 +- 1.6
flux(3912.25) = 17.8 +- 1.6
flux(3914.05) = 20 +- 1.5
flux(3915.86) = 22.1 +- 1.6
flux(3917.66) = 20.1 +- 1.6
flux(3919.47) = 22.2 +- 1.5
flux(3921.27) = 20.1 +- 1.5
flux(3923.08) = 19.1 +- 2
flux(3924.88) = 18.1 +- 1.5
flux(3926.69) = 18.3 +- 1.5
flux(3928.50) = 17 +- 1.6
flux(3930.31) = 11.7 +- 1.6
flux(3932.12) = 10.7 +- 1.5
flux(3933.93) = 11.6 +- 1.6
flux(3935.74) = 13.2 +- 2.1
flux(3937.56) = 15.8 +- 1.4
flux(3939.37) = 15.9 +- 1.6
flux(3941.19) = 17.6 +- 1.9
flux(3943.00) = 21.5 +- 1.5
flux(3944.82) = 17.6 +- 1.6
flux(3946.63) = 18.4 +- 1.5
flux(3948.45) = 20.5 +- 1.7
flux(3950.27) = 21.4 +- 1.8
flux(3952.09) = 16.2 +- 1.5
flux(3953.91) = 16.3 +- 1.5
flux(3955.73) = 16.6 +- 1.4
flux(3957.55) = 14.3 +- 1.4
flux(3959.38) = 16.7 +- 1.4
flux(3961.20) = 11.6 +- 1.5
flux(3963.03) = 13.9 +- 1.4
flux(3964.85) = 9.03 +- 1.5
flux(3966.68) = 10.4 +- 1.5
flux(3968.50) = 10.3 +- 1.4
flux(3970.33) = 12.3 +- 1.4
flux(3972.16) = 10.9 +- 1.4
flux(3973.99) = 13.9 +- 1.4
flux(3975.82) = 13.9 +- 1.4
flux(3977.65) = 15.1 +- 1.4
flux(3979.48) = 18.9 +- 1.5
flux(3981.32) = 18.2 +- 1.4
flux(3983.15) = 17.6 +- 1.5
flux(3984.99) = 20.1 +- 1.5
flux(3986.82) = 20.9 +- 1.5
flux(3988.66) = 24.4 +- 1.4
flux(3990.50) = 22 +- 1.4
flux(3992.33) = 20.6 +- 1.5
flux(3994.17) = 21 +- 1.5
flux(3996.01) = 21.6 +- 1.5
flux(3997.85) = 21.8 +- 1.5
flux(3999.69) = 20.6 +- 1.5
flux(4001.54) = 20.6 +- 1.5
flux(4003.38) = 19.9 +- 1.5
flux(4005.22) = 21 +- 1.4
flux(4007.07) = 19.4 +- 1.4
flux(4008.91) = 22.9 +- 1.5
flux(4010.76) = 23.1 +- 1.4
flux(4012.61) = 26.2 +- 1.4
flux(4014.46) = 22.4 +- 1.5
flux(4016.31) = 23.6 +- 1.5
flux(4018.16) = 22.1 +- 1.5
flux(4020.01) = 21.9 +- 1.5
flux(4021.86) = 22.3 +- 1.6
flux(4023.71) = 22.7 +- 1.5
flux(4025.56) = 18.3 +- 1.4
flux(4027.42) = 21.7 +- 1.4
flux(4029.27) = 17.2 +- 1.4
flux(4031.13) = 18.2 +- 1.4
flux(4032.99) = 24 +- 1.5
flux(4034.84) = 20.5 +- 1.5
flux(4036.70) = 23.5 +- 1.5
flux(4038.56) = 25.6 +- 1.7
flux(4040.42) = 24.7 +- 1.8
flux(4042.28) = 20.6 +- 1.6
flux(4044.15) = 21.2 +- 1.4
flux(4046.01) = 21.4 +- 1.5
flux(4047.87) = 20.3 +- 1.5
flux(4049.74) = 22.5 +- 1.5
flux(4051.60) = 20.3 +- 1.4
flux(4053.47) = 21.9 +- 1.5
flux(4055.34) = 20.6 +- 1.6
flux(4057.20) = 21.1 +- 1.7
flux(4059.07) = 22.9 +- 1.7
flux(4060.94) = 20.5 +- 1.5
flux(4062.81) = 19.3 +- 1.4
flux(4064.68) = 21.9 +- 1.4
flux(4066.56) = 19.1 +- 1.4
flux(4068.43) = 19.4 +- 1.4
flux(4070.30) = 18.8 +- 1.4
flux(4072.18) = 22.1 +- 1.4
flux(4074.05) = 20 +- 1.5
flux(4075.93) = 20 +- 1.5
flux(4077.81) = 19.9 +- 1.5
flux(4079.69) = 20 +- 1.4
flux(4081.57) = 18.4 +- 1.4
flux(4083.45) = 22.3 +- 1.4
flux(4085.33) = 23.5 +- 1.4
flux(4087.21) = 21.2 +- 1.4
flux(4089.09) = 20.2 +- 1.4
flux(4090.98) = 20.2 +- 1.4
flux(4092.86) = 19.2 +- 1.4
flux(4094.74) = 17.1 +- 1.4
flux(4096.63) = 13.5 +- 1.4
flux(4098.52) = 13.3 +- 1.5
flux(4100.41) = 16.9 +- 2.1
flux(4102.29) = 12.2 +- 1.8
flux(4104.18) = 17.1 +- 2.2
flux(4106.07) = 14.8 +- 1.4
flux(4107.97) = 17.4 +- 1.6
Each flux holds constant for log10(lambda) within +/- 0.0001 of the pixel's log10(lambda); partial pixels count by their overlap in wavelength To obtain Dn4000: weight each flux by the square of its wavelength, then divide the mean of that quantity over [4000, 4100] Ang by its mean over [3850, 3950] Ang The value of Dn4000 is 1.30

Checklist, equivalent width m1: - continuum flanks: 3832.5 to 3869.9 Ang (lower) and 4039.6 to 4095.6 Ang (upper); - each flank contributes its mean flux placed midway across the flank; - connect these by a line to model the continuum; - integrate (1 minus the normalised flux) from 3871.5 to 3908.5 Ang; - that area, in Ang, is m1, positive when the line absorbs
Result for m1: 3.3 Ang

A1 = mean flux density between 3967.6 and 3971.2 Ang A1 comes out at 11.3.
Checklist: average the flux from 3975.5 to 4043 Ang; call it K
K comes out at 21.1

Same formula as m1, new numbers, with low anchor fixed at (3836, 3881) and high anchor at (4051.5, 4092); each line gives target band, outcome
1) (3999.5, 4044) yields -4.4 Ang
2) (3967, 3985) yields 4.2 Ang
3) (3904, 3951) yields 1.4 Ang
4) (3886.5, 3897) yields 2.7 Ang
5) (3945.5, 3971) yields 5.3 Ang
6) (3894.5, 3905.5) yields 0.5 Ang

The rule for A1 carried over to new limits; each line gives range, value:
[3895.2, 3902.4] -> 16.7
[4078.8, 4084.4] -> 20.2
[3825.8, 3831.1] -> 12.9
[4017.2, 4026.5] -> 21.5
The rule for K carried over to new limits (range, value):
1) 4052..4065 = 21.1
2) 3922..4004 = 16.8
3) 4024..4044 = 21.5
